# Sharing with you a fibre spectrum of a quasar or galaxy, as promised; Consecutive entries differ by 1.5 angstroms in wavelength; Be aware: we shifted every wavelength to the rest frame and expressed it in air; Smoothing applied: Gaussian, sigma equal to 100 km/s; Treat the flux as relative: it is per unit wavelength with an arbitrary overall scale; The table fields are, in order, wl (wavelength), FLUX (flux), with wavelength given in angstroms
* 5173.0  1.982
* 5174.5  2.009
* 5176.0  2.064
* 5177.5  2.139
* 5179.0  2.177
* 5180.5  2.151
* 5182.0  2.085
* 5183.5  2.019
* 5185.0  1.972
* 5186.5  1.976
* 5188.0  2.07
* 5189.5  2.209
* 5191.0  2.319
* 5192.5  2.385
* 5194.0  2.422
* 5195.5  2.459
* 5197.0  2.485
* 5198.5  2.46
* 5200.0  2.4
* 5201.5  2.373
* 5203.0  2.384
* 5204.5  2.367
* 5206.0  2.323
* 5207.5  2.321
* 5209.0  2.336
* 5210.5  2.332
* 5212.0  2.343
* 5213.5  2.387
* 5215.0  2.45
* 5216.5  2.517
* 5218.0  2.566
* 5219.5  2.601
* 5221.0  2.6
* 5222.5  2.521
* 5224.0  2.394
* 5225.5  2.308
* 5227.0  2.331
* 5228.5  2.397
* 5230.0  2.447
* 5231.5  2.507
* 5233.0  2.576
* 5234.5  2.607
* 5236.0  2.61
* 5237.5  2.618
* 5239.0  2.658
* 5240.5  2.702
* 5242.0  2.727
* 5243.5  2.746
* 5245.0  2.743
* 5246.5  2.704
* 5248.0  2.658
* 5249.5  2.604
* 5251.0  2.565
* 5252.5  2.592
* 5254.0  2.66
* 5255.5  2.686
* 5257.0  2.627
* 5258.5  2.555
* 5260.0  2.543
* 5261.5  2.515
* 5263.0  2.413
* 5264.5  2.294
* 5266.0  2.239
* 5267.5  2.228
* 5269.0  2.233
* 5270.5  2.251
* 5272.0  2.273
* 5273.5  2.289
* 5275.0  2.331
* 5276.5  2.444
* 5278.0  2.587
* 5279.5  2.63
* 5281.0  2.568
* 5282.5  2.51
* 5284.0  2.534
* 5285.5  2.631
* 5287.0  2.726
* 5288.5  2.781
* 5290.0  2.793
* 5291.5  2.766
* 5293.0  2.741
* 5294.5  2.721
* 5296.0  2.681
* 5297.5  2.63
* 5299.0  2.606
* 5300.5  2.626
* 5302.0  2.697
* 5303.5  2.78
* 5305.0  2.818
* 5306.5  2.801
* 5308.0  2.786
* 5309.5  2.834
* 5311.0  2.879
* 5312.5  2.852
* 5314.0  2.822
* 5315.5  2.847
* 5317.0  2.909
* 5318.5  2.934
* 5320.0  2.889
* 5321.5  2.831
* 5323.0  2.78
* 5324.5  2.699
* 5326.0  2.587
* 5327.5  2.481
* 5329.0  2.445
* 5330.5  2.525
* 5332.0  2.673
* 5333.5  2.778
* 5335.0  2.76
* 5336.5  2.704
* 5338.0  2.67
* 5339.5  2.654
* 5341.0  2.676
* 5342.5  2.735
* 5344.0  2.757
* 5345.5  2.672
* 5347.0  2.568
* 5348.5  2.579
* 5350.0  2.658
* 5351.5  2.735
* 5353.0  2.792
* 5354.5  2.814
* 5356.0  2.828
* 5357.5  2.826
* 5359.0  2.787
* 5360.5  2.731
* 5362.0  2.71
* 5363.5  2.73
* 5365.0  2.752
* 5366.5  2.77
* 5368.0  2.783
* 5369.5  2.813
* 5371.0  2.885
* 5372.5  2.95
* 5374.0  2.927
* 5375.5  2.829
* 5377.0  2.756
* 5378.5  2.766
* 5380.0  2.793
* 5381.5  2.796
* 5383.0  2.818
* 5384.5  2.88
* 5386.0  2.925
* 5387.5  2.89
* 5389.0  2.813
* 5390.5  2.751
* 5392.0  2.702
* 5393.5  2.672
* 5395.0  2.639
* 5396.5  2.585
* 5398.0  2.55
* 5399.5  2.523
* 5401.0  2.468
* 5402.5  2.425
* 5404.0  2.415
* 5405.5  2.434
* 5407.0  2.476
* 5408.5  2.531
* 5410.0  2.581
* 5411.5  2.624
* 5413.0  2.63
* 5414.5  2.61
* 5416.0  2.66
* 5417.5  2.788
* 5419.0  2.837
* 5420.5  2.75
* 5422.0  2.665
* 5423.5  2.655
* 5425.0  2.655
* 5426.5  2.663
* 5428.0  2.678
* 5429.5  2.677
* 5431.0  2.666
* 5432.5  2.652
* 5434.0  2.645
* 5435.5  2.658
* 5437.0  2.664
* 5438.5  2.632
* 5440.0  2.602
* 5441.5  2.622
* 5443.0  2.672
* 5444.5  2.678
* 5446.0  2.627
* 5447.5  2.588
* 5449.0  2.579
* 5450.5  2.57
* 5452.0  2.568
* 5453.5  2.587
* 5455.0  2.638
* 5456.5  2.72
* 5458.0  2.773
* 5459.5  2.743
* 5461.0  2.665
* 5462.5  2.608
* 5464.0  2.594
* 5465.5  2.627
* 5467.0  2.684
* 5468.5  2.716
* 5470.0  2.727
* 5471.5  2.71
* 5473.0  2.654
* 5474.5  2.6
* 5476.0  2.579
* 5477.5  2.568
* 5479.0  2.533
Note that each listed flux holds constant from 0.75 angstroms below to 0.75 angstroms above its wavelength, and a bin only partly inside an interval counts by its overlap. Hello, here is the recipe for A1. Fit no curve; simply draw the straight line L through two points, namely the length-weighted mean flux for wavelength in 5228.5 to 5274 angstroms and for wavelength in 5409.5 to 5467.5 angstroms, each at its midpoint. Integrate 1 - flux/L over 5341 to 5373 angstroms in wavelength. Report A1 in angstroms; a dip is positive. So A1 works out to -1.9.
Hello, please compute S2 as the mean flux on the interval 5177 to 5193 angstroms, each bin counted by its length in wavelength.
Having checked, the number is 2.13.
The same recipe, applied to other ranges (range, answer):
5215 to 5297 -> 2.55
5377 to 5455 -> 2.65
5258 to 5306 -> 2.55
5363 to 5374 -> 2.82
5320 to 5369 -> 2.71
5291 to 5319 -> 2.77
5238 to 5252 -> 2.68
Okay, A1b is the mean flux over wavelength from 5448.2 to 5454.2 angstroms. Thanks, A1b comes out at 2.58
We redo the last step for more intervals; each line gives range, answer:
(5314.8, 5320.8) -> 2.89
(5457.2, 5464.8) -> 2.68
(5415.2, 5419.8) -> 2.76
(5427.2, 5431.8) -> 2.67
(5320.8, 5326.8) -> 2.72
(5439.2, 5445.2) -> 2.64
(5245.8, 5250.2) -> 2.66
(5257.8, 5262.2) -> 2.54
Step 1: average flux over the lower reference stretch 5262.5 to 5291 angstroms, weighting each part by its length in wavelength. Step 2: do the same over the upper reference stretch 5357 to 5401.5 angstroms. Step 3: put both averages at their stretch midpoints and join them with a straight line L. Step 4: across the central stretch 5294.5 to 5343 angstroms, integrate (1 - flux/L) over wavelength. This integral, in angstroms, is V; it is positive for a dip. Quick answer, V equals -2.7 angstroms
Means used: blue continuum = 2.46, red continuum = 2.76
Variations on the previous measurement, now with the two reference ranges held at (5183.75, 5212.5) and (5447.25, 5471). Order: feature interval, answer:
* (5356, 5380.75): -2.6 angstroms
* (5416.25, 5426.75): -0.5 angstroms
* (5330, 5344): -1.1 angstroms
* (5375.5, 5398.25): -1.8 angstroms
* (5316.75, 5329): -1.3 angstroms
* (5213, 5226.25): -0.8 angstroms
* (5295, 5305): -1.0 angstroms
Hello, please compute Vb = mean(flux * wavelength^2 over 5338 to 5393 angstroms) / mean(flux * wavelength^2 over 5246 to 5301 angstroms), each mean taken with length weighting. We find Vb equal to 1.13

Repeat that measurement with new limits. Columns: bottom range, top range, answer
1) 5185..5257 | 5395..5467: 1.15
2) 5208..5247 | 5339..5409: 1.14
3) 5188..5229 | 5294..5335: 1.19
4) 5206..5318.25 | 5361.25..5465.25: 1.10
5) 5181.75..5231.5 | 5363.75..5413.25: 1.23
